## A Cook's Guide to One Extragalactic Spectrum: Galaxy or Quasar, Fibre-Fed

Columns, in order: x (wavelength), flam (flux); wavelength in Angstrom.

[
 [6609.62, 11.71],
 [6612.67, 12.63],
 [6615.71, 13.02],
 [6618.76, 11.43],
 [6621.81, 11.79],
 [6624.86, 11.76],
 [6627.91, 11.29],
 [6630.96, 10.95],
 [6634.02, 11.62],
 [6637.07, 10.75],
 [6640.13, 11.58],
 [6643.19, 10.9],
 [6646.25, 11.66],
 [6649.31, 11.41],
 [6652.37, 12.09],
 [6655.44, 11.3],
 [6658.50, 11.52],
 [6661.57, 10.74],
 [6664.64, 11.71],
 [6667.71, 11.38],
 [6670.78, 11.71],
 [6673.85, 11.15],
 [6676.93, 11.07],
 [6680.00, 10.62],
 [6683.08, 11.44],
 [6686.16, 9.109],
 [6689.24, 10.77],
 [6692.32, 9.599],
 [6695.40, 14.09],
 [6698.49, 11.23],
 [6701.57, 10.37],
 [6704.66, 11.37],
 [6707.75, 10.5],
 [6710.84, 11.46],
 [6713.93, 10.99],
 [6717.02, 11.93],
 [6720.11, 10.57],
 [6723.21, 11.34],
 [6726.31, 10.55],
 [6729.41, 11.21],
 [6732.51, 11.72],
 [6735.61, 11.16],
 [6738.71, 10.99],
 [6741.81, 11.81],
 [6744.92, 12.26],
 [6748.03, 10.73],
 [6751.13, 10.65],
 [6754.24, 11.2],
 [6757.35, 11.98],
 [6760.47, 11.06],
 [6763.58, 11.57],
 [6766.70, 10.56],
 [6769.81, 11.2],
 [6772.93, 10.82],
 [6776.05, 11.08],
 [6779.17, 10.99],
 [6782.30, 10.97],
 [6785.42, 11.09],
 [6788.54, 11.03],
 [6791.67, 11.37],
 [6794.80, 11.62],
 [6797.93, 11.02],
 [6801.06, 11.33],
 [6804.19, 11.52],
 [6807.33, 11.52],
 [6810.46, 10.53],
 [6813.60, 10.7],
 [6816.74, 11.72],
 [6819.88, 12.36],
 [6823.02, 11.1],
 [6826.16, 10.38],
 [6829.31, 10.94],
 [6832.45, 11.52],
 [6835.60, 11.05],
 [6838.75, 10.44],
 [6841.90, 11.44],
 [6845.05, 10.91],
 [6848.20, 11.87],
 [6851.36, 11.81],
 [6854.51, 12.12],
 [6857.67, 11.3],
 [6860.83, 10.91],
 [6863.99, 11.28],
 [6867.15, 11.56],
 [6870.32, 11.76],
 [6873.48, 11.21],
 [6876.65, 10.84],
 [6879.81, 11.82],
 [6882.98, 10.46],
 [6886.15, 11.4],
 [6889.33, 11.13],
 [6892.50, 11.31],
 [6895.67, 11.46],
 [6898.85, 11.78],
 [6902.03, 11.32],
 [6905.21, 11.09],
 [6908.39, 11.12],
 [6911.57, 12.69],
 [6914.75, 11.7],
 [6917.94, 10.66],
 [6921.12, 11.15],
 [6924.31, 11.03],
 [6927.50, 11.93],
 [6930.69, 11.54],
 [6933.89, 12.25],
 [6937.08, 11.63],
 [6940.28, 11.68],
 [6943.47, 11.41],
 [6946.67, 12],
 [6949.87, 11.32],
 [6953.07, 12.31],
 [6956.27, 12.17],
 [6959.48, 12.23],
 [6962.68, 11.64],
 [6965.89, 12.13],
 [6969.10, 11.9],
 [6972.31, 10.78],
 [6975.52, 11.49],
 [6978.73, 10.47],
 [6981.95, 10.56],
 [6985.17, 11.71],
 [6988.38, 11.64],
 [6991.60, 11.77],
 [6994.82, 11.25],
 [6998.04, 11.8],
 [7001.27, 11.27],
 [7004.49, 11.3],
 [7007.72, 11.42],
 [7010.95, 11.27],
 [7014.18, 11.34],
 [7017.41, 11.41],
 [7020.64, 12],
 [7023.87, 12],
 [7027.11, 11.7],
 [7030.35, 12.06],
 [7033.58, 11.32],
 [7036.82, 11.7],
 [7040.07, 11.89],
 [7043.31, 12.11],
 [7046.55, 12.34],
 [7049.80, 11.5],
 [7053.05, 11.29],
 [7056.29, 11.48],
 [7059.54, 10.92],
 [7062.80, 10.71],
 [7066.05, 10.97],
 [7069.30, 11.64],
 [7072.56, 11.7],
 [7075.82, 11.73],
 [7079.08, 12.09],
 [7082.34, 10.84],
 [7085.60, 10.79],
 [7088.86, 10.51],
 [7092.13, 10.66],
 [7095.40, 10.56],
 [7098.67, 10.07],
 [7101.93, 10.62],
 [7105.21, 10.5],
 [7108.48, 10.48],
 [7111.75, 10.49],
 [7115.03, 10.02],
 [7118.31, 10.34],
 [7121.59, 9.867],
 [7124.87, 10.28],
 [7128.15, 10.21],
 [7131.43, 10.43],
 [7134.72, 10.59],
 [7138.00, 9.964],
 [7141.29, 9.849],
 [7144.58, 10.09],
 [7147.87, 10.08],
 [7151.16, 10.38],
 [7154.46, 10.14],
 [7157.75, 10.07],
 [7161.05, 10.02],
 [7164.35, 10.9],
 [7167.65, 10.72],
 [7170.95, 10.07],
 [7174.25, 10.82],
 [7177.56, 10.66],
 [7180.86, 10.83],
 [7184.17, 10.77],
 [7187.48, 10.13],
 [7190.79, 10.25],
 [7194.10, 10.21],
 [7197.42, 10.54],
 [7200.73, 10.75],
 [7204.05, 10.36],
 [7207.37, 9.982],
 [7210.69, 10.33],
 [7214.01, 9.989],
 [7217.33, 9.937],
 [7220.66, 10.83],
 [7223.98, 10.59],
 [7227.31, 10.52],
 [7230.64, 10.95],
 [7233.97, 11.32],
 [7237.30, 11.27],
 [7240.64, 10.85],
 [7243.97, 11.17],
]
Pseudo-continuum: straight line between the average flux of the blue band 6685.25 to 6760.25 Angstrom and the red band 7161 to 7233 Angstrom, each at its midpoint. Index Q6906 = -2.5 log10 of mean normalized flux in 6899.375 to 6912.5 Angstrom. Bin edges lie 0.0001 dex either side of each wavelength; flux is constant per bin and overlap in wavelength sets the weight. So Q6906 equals -0.06 mag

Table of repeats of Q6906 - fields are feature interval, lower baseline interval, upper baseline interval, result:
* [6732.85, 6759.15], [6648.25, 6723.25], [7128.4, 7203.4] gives -0.03 mag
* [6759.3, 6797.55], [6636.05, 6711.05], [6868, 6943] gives 0.02 mag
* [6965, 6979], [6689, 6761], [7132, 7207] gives -0.06 mag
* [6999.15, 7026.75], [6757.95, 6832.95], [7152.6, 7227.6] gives -0.07 mag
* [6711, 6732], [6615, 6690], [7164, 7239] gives 0.00 mag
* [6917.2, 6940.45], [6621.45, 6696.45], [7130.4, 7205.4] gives -0.07 mag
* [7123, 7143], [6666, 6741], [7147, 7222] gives 0.03 mag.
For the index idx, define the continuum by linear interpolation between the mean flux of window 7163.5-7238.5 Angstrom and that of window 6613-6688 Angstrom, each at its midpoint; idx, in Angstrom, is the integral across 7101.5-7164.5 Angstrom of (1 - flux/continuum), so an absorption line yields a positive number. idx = 2.4 Angstrom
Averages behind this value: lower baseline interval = 11.4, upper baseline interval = 10.5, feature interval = 10.2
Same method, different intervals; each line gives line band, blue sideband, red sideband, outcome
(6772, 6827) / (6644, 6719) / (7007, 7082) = 0.7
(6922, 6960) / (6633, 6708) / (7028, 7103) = -1.7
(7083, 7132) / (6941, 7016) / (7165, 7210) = 2.2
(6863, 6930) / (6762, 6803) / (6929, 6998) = 0.4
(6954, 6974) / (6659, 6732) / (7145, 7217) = -2.1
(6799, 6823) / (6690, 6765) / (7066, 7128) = -0.5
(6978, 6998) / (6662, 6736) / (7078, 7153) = -1.3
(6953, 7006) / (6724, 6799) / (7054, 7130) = -3.0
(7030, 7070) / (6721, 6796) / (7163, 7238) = -2.8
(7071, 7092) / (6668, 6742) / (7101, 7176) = -1.7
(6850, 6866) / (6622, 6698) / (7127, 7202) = -0.8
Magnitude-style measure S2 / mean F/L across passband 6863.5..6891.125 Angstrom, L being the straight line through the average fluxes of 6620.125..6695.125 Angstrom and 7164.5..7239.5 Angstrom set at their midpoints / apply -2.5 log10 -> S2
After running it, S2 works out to -0.03 mag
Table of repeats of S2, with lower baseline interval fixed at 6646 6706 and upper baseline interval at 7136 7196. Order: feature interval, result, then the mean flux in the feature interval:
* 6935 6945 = -0.085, 11.6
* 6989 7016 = -0.080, 11.4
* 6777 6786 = 0.001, 11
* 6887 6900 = -0.057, 11.4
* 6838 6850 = -0.031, 11.2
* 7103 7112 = -0.006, 10.5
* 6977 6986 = -0.018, 10.8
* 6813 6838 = -0.027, 11.2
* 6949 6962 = -0.126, 12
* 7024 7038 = -0.112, 11.7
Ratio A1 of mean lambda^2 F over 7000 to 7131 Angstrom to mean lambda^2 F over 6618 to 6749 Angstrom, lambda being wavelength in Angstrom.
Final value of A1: 1.11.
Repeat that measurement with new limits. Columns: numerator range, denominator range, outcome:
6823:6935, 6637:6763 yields 1.07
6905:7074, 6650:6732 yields 1.13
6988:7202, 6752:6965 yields 1.02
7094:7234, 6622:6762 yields 1.06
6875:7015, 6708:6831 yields 1.08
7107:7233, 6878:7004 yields 0.96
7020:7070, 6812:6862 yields 1.09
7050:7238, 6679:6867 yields 1.05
